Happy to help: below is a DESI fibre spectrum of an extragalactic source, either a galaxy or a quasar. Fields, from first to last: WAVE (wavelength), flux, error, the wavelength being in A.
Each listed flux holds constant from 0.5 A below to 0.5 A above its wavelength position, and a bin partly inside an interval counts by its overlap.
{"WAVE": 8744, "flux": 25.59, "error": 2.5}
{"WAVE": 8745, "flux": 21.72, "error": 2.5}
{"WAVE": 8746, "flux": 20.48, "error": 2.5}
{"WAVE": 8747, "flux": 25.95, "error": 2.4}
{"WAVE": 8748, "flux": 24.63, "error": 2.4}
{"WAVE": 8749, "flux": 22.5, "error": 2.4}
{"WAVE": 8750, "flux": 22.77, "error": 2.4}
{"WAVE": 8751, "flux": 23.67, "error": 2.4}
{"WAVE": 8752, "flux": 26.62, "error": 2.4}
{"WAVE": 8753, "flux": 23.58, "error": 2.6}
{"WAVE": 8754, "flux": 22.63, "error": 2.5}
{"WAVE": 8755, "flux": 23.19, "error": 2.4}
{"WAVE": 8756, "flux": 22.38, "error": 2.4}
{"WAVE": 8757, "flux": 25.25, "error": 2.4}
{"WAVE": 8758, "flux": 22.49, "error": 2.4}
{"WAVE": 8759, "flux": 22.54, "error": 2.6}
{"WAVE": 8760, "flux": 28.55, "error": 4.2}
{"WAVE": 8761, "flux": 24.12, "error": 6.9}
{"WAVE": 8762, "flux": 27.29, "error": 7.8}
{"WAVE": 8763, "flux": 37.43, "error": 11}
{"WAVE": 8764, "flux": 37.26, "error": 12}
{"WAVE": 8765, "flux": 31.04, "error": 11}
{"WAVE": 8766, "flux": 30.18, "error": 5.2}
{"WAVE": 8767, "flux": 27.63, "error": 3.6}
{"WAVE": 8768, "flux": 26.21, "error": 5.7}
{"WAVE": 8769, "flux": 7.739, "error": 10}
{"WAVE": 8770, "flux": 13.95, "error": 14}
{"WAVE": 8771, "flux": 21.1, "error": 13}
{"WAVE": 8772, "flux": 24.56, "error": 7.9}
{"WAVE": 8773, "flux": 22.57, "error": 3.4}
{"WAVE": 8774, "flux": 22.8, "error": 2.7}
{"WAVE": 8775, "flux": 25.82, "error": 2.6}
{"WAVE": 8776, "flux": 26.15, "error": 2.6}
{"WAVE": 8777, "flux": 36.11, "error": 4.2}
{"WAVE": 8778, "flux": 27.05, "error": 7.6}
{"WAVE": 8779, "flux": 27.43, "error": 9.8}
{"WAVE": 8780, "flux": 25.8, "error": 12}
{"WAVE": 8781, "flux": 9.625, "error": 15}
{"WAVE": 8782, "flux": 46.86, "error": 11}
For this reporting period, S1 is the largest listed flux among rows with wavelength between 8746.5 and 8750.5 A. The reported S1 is 25.95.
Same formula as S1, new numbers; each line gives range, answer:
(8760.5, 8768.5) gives 37.43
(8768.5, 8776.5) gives 26.15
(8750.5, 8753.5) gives 26.62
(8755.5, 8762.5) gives 28.55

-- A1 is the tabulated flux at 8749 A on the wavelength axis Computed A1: 22.5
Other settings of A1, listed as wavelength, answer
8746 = 20.48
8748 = 24.63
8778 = 27.05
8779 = 27.43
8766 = 30.18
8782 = 46.86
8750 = 22.77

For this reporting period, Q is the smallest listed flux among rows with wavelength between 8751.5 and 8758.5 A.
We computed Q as 22.38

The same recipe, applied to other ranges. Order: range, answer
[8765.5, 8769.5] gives 7.739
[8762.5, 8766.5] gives 30.18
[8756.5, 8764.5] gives 22.49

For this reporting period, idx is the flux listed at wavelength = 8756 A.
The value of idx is 22.38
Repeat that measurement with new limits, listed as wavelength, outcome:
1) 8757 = 25.25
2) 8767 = 27.63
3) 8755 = 23.19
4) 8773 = 22.57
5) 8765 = 31.04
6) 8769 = 7.739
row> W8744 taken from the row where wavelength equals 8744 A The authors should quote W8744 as 25.59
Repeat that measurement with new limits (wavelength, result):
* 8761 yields 24.12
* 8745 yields 21.72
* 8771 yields 21.1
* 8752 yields 26.62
